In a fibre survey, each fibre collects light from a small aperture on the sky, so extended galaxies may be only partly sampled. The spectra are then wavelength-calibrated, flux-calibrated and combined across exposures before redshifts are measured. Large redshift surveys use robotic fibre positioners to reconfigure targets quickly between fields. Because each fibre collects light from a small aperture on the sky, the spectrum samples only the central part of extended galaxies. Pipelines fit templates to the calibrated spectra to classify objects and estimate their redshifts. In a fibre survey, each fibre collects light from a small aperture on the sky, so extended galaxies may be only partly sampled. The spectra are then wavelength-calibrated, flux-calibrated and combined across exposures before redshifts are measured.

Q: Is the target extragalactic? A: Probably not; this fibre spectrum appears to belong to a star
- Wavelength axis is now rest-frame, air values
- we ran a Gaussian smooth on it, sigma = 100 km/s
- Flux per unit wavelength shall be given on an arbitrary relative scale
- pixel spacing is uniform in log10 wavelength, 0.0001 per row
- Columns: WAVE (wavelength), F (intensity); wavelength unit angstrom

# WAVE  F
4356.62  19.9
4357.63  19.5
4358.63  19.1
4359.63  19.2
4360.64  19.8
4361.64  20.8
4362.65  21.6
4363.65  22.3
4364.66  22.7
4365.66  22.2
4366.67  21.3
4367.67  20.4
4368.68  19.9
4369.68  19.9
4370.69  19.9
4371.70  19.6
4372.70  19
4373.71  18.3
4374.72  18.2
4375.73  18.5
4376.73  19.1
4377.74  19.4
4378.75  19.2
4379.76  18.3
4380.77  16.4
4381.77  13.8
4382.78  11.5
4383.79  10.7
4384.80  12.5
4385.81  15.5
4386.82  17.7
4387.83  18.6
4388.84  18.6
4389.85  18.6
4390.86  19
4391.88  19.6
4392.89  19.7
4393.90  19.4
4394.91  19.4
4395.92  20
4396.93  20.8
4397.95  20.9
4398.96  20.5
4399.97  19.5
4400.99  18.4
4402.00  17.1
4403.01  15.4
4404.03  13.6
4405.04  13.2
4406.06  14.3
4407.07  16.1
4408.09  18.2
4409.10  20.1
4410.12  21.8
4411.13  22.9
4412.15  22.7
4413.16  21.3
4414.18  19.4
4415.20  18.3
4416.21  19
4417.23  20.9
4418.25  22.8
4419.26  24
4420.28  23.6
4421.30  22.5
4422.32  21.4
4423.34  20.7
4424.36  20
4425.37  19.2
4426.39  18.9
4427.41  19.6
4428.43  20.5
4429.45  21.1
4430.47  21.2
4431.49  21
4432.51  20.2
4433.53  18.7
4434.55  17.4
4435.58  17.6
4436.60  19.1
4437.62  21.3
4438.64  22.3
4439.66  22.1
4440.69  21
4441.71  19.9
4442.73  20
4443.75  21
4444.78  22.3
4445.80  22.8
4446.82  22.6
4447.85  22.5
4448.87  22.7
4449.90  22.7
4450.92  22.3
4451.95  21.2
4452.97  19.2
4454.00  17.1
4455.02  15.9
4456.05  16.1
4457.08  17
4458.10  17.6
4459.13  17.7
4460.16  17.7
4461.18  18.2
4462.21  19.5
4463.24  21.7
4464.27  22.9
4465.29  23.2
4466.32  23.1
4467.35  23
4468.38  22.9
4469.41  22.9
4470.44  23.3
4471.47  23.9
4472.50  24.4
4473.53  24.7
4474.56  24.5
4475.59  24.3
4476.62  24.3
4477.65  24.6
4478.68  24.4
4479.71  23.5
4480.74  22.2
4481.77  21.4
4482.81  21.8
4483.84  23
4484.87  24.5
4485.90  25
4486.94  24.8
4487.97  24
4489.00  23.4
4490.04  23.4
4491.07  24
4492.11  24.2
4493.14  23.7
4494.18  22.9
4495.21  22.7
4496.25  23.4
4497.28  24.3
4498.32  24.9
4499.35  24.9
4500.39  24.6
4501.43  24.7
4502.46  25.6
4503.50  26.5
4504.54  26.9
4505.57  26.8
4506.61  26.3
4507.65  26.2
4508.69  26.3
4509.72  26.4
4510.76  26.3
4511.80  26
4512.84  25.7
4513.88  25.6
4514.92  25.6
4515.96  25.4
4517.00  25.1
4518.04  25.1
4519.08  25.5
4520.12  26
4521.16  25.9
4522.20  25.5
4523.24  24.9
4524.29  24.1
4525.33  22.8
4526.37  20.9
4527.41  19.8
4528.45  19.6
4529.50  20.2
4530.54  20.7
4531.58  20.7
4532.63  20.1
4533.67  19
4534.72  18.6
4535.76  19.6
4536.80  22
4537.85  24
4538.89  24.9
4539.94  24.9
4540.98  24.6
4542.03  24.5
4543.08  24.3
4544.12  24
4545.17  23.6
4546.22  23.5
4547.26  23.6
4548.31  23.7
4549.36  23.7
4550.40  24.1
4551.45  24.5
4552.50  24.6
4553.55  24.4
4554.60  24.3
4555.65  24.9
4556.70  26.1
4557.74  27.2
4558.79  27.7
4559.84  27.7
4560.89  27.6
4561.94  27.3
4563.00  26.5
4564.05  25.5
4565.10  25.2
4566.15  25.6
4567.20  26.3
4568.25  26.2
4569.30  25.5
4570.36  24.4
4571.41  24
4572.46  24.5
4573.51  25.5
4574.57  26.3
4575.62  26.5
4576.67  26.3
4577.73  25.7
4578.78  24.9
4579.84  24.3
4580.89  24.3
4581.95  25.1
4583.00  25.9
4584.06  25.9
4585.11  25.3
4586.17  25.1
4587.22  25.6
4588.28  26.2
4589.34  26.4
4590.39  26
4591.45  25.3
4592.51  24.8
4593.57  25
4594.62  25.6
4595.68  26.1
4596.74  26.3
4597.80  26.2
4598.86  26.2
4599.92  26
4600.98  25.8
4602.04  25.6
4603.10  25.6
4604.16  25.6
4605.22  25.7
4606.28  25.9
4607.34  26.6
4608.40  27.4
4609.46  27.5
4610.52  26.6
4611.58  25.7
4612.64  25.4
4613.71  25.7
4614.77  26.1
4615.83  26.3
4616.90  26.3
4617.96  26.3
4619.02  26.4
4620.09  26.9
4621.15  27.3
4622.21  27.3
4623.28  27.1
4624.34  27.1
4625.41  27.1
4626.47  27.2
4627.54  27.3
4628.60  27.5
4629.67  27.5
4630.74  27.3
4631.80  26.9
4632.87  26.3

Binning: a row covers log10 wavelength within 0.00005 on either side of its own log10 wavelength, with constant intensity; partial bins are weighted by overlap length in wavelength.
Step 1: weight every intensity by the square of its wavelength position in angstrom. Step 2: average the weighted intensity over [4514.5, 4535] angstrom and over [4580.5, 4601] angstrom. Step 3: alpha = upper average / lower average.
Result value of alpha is 1.2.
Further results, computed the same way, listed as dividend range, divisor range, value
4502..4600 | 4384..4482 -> 1.29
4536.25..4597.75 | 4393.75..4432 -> 1.37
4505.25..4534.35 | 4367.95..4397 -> 1.42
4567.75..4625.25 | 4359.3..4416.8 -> 1.52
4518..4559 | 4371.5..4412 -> 1.40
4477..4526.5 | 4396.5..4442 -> 1.29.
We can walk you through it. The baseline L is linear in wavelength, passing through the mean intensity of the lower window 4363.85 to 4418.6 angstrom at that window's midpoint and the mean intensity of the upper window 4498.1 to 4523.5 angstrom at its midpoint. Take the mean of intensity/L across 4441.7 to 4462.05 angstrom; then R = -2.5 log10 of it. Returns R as 0.122 mag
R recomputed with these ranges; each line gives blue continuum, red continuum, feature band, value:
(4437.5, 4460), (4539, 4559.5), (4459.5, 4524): -0.09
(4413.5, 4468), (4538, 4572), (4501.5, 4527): -0.09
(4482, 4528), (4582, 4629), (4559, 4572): -0.02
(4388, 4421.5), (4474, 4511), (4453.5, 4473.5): 0.12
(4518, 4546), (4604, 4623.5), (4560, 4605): -0.03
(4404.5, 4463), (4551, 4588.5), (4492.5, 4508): -0.10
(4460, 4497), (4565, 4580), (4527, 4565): 0.05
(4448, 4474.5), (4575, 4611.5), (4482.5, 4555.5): -0.04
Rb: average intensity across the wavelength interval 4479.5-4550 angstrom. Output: 23.9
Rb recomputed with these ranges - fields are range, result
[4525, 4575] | 23.9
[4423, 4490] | 21.4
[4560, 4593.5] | 25.6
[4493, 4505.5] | 24.7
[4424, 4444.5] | 20.1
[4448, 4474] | 20.9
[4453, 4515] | 23.2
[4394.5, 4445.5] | 19.9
